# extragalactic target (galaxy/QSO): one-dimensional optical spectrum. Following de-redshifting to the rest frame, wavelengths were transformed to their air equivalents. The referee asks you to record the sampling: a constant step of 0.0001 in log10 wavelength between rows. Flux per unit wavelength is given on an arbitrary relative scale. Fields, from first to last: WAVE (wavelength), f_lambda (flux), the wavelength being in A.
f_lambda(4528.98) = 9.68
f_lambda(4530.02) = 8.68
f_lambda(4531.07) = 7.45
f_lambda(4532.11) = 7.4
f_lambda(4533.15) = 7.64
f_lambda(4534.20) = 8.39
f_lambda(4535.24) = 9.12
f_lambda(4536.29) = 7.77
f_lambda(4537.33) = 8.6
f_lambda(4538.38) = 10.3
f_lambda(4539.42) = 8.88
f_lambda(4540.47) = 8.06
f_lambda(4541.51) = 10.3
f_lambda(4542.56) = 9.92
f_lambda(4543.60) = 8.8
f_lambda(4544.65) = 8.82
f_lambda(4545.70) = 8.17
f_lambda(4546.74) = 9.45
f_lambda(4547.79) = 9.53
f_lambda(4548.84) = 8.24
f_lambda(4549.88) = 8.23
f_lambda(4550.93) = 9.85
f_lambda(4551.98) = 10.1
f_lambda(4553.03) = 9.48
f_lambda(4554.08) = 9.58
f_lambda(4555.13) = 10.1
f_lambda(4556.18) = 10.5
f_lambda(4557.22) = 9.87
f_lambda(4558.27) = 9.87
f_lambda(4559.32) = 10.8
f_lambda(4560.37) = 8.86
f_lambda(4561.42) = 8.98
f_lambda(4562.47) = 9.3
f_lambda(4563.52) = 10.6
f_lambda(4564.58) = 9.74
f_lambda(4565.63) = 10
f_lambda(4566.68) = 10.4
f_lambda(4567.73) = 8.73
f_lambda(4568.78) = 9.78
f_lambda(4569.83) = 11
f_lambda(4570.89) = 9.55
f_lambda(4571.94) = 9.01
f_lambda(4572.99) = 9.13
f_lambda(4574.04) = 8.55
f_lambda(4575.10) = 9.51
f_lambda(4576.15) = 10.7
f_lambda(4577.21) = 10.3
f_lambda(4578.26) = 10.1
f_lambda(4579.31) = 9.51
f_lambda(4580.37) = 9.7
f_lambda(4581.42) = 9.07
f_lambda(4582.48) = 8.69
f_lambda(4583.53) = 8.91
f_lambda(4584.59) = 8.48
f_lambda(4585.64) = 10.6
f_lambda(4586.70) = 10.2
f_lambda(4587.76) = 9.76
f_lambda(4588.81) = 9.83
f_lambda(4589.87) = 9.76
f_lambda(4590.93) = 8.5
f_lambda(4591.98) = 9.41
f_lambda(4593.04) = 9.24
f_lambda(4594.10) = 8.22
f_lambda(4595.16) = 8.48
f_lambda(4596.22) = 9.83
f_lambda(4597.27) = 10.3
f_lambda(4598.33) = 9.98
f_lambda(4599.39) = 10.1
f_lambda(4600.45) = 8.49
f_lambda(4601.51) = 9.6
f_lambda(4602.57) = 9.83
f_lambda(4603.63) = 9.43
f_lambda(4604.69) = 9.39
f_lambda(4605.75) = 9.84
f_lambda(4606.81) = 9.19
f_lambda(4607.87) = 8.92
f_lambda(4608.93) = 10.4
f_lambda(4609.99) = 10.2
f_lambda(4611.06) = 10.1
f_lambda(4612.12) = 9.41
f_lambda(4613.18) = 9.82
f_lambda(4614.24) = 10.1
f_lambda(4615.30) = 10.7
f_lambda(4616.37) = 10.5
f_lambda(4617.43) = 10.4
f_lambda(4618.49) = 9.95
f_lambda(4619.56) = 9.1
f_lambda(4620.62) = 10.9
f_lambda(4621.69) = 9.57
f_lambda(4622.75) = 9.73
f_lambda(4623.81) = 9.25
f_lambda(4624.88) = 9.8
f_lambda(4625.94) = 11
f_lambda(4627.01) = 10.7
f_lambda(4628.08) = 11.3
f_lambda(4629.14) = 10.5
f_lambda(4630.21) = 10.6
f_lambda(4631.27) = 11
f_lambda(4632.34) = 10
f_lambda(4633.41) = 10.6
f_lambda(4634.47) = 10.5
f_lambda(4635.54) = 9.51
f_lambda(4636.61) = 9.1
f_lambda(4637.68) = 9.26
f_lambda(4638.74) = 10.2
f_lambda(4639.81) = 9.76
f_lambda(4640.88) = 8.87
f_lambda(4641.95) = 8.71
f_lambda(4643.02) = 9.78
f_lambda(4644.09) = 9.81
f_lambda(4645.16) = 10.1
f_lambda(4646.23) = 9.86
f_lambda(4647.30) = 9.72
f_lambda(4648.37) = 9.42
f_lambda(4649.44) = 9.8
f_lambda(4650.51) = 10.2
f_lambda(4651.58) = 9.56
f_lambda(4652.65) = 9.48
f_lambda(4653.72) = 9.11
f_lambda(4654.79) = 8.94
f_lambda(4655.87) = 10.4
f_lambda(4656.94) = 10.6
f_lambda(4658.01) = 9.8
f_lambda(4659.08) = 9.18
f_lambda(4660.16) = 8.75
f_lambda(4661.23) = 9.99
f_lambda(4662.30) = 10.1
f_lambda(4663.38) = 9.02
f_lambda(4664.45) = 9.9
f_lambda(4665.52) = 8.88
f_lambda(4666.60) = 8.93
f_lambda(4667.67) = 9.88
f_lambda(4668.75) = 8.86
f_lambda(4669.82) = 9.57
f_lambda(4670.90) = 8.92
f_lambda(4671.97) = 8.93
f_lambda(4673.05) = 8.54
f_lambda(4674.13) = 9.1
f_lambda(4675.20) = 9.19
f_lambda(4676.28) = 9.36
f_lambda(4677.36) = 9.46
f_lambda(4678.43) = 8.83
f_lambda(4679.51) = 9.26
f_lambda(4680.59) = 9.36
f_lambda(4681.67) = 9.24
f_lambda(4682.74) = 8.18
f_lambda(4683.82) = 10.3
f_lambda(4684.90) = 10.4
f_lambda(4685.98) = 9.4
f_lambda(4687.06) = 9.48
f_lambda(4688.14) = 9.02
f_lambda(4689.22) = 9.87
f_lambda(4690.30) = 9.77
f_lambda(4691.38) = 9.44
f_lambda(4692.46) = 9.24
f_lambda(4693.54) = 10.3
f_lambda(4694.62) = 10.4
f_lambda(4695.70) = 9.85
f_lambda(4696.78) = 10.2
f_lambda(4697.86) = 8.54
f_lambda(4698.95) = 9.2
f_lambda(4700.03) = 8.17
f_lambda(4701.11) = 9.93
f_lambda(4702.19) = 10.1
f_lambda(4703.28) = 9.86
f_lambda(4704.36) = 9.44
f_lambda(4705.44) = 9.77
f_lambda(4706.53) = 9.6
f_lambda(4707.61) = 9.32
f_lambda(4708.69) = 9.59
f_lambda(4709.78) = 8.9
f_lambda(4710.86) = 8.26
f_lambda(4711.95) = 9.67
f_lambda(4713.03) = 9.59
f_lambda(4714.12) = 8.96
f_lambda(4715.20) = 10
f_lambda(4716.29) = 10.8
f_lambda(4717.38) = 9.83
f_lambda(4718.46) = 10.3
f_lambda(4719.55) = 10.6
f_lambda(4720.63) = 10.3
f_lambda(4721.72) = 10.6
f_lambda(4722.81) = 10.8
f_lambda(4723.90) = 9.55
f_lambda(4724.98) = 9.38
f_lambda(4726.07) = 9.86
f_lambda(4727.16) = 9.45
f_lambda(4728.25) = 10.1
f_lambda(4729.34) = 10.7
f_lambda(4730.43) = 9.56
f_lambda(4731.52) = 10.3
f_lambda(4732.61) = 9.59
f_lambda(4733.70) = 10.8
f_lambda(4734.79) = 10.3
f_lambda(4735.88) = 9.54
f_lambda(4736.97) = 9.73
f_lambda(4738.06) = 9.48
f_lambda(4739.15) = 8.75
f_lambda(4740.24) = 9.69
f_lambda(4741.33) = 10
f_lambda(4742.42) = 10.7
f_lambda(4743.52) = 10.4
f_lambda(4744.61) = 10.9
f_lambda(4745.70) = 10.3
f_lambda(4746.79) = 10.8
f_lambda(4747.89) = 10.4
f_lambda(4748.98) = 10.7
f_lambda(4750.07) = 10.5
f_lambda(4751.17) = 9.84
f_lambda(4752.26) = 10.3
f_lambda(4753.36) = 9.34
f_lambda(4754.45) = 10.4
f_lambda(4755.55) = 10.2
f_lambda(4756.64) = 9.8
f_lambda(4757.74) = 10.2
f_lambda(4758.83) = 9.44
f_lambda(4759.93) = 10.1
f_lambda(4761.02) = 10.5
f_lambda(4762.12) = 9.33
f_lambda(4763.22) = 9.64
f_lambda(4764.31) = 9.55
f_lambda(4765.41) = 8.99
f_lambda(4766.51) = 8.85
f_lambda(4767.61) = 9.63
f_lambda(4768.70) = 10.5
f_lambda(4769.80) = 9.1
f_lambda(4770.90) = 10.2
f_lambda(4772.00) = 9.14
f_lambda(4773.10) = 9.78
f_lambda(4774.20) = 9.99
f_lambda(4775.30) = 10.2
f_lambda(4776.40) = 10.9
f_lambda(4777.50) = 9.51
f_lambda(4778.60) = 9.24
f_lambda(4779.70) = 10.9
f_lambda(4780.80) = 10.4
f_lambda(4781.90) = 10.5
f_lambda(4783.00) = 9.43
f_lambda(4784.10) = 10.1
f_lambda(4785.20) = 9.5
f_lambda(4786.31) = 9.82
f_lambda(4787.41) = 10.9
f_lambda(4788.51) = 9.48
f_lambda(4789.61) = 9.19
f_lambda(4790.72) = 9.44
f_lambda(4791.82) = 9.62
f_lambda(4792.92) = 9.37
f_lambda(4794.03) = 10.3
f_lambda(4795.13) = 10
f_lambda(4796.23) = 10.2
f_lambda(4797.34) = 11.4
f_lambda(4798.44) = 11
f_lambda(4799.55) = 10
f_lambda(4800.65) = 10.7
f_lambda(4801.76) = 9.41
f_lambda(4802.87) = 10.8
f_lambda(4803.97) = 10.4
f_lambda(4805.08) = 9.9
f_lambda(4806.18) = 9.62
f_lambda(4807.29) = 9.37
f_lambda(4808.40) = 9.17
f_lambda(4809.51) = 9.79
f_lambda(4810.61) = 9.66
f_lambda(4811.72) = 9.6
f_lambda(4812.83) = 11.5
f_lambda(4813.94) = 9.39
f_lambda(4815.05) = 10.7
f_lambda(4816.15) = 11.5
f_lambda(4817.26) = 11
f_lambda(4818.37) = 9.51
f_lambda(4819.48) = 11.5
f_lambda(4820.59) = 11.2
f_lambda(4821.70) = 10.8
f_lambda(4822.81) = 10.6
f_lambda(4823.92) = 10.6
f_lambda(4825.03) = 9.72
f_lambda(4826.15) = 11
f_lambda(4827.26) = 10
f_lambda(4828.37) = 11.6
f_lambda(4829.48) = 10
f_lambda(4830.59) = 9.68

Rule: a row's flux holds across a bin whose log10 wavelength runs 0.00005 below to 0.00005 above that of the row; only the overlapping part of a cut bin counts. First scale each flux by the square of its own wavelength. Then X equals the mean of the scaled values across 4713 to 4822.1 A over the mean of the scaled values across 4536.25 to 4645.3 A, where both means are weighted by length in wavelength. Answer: 1.12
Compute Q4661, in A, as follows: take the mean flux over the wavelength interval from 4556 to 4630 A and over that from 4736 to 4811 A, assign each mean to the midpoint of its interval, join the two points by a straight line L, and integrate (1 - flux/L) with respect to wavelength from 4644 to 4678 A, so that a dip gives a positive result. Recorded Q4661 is 1.2 A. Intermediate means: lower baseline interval 9.74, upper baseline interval 9.96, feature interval 9.47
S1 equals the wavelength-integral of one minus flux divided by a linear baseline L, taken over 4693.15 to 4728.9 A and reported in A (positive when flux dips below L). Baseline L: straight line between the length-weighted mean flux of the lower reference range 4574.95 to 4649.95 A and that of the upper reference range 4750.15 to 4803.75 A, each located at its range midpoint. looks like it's 0.5 A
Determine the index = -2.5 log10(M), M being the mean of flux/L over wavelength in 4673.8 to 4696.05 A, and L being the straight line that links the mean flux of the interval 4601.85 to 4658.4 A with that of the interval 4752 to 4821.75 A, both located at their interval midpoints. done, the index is 0.05 mag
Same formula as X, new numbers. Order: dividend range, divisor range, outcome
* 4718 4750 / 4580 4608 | 1.14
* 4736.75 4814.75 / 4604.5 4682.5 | 1.09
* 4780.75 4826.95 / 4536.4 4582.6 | 1.19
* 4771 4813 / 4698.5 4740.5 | 1.06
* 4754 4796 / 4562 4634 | 1.09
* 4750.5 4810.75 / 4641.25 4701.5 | 1.10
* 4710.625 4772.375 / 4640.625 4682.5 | 1.09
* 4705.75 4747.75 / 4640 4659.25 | 1.06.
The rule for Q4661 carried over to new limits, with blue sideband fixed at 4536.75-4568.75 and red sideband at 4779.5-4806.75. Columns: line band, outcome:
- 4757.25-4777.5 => 0.5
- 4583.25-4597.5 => 0.3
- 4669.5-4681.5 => 0.8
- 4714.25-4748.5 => -0.6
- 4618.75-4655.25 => -0.7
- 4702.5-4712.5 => 0.5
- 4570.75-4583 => 0.1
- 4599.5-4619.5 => -0.3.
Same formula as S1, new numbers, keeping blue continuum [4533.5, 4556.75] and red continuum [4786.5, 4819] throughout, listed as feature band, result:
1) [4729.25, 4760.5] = -0.6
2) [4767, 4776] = 0.1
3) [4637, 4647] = -0.1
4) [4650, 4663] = -0.1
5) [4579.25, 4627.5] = -1.4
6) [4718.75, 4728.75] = -0.3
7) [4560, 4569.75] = -0.4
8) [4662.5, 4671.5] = 0.3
